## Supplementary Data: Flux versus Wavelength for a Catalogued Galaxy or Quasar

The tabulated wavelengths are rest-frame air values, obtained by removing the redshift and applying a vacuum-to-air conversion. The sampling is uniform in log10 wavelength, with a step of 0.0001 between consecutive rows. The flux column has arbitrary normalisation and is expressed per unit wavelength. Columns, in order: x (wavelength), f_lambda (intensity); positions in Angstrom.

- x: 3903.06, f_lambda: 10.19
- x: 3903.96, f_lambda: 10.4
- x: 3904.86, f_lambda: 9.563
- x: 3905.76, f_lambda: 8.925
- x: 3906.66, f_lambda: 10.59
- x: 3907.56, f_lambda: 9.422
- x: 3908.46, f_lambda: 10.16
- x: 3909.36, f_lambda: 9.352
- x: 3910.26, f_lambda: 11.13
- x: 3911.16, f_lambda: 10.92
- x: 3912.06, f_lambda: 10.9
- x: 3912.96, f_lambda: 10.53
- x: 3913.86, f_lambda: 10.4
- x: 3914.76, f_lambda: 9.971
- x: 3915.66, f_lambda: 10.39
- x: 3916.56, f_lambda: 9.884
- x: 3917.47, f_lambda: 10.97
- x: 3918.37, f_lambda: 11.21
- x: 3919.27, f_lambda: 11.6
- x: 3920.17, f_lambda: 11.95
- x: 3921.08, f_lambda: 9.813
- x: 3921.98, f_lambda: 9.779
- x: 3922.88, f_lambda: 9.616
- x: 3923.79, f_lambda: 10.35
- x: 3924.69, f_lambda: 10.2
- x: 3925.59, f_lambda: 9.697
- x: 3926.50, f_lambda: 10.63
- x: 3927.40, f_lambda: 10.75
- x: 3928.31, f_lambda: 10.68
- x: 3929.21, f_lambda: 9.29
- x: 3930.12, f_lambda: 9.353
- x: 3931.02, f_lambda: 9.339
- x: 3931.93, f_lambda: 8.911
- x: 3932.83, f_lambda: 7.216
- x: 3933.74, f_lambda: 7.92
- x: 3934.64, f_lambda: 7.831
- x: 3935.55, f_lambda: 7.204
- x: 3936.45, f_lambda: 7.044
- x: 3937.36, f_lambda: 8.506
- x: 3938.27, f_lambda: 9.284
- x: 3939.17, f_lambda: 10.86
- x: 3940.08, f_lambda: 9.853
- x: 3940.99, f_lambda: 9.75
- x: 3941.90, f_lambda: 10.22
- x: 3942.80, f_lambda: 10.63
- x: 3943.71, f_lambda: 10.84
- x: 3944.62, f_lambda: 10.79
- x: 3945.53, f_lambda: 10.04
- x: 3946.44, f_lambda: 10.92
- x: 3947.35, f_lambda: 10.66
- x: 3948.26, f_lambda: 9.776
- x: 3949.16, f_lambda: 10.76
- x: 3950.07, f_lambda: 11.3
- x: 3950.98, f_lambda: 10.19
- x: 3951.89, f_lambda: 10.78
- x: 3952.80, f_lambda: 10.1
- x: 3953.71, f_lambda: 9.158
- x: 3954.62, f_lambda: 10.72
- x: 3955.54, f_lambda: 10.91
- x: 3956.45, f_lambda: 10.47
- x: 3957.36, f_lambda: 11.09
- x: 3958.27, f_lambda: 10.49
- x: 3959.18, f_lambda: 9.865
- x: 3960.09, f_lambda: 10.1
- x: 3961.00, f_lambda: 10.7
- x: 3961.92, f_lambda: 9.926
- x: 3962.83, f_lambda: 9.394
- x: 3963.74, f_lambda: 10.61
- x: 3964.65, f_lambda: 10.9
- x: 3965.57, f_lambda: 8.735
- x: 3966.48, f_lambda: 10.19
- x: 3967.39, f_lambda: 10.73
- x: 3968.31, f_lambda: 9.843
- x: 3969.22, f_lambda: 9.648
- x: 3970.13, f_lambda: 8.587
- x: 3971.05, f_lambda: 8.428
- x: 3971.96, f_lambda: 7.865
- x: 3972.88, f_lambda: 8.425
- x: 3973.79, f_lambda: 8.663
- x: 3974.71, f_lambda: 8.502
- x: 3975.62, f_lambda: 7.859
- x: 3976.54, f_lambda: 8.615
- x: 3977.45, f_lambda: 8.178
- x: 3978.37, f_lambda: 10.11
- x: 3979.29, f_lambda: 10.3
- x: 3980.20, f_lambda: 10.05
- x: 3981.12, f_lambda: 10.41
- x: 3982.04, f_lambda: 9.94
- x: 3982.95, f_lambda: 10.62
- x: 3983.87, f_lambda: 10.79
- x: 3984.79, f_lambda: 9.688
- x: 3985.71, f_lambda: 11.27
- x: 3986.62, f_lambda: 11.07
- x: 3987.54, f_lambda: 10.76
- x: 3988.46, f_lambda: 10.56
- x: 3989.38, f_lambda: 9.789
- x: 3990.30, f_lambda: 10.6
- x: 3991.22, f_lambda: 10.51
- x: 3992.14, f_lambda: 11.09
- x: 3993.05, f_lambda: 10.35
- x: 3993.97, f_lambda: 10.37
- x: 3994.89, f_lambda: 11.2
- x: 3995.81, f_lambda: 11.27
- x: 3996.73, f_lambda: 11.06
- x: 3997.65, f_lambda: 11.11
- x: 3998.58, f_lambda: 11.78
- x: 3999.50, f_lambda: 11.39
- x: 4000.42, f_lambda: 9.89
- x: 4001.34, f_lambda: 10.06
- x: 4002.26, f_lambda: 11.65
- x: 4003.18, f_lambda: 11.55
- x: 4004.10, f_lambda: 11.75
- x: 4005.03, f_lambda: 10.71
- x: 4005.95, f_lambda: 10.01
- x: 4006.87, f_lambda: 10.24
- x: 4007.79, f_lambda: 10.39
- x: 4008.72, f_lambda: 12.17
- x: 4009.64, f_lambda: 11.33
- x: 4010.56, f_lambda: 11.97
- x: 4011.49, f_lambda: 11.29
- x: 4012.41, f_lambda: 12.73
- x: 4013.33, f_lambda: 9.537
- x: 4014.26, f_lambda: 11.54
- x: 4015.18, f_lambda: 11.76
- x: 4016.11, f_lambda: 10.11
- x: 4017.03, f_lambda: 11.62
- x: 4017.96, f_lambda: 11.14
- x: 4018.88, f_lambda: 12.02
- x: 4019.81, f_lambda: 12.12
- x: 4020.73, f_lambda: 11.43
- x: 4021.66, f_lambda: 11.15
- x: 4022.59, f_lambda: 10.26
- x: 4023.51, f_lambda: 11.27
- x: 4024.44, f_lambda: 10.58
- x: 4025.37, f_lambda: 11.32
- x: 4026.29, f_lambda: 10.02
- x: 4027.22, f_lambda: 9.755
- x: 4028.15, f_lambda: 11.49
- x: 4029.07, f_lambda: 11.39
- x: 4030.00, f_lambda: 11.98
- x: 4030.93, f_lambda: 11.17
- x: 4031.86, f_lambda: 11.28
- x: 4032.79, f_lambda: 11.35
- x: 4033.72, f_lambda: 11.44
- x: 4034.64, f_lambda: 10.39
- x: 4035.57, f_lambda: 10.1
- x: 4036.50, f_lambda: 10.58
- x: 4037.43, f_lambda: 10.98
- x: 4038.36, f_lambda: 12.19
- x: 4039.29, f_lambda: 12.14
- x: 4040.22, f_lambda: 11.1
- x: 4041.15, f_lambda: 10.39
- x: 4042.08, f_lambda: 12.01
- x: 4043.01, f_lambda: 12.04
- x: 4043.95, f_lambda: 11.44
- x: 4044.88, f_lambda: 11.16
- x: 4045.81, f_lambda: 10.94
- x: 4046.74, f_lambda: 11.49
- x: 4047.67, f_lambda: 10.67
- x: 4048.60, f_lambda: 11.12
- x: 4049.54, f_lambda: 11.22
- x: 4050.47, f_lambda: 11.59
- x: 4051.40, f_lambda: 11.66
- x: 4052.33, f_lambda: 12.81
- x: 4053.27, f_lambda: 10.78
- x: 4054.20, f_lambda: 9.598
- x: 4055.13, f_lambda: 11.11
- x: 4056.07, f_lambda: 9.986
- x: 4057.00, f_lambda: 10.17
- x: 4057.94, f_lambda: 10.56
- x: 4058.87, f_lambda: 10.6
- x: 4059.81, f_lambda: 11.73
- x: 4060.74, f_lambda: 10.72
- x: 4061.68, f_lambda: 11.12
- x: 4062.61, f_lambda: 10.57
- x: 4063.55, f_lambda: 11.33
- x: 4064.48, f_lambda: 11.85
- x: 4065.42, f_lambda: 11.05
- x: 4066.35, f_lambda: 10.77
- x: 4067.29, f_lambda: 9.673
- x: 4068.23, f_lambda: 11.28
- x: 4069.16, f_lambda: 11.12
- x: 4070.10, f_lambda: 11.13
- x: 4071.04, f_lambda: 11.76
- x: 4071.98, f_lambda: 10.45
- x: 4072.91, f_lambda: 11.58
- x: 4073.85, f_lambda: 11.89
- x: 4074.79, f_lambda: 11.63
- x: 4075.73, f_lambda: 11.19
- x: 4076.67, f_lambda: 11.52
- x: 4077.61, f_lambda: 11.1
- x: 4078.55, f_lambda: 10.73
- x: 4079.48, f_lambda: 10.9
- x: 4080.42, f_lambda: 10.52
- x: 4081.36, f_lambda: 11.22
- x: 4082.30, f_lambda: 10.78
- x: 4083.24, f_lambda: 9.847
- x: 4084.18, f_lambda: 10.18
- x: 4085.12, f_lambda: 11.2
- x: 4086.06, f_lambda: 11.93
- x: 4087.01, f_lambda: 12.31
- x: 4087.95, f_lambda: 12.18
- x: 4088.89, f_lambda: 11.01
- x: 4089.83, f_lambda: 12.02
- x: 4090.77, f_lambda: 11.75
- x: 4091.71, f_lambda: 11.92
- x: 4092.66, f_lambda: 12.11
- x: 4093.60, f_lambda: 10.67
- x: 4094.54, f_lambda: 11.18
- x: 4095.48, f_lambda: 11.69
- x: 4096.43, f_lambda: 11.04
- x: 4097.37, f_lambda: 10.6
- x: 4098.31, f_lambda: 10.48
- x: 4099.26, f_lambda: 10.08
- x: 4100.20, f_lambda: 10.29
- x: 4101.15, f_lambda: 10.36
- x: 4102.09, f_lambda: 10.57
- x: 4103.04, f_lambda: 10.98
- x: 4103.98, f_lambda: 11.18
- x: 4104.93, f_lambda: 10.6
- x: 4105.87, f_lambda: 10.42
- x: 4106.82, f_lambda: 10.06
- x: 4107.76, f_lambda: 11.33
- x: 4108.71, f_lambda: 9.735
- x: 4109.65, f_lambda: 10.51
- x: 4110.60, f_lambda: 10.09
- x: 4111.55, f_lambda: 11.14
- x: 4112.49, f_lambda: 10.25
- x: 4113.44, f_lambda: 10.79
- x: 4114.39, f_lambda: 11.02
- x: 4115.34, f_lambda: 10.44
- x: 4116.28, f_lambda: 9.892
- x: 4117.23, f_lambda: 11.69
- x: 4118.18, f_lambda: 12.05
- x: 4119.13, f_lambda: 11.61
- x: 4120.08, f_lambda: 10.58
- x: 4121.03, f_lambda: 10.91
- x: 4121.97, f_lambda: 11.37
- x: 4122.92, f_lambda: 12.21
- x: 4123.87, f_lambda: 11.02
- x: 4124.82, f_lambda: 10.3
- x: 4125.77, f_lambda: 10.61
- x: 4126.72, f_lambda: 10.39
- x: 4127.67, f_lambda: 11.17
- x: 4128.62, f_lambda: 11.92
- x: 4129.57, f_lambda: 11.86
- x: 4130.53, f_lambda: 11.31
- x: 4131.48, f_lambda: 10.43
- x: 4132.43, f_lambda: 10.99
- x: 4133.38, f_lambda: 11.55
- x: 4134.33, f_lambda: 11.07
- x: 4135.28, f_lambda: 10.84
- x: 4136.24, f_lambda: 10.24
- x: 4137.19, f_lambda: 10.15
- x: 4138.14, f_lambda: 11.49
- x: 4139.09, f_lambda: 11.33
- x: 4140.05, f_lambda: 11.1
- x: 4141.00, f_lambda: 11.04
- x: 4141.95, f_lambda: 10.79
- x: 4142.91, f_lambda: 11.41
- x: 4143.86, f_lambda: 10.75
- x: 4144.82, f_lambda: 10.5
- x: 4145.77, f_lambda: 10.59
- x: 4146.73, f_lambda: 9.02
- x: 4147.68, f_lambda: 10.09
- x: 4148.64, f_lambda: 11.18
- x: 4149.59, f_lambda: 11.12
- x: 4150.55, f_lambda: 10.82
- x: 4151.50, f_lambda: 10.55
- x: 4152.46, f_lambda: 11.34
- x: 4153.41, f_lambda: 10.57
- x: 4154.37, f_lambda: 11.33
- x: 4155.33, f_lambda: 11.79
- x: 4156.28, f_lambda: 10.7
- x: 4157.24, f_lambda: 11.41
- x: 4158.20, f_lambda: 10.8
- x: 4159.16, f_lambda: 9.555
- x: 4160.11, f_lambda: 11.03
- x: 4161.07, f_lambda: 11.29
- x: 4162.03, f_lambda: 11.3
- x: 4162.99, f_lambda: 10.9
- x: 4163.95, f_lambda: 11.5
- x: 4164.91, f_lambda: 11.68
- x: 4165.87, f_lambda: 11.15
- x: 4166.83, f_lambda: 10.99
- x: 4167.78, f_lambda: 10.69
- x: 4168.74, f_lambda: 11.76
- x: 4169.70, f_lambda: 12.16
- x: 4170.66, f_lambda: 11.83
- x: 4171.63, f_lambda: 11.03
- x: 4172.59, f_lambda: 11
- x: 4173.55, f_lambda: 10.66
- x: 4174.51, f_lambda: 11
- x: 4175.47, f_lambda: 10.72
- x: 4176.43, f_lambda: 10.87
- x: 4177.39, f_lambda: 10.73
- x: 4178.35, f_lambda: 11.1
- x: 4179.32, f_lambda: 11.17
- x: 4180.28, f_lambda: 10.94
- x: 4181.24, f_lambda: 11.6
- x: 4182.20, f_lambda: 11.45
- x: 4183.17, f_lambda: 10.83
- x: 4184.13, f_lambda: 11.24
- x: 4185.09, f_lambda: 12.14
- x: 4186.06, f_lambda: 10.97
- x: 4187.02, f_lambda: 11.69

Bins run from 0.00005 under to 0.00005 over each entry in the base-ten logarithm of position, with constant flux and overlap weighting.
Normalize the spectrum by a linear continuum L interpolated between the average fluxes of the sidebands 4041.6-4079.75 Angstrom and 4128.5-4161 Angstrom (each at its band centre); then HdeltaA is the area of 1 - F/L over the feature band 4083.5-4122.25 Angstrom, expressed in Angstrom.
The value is 0.1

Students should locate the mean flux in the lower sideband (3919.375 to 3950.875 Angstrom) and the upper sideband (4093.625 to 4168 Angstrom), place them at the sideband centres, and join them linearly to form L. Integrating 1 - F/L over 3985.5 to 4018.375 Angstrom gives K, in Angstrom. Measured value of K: -2.7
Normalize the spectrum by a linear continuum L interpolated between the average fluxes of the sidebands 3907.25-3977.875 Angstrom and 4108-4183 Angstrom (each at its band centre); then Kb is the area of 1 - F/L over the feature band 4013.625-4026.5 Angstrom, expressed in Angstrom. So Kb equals -1.1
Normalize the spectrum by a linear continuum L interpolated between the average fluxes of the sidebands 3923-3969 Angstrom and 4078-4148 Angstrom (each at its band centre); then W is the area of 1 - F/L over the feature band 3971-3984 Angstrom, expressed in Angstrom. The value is 1.1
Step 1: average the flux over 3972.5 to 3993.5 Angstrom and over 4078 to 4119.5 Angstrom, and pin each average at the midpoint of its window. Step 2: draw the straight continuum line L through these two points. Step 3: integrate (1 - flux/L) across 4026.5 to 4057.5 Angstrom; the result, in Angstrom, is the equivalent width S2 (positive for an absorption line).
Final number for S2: -2.0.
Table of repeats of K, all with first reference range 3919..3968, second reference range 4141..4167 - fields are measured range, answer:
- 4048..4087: -2.0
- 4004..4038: -2.6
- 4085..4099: -1.1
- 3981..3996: -0.6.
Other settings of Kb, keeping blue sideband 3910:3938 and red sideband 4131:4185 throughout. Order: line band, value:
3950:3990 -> 0.49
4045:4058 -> -0.68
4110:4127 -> -0.19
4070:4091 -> -1.29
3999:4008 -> -0.51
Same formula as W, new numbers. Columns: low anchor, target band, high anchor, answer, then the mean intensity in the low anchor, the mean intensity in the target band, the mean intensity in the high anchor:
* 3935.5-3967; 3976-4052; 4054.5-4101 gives -2.6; 10.1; 10.9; 11.1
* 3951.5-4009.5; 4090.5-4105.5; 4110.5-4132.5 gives -0.1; 10.2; 11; 11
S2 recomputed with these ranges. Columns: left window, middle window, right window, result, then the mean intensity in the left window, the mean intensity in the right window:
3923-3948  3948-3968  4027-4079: -0.88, 9.58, 11.1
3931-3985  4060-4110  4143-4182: -2.53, 9.69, 11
